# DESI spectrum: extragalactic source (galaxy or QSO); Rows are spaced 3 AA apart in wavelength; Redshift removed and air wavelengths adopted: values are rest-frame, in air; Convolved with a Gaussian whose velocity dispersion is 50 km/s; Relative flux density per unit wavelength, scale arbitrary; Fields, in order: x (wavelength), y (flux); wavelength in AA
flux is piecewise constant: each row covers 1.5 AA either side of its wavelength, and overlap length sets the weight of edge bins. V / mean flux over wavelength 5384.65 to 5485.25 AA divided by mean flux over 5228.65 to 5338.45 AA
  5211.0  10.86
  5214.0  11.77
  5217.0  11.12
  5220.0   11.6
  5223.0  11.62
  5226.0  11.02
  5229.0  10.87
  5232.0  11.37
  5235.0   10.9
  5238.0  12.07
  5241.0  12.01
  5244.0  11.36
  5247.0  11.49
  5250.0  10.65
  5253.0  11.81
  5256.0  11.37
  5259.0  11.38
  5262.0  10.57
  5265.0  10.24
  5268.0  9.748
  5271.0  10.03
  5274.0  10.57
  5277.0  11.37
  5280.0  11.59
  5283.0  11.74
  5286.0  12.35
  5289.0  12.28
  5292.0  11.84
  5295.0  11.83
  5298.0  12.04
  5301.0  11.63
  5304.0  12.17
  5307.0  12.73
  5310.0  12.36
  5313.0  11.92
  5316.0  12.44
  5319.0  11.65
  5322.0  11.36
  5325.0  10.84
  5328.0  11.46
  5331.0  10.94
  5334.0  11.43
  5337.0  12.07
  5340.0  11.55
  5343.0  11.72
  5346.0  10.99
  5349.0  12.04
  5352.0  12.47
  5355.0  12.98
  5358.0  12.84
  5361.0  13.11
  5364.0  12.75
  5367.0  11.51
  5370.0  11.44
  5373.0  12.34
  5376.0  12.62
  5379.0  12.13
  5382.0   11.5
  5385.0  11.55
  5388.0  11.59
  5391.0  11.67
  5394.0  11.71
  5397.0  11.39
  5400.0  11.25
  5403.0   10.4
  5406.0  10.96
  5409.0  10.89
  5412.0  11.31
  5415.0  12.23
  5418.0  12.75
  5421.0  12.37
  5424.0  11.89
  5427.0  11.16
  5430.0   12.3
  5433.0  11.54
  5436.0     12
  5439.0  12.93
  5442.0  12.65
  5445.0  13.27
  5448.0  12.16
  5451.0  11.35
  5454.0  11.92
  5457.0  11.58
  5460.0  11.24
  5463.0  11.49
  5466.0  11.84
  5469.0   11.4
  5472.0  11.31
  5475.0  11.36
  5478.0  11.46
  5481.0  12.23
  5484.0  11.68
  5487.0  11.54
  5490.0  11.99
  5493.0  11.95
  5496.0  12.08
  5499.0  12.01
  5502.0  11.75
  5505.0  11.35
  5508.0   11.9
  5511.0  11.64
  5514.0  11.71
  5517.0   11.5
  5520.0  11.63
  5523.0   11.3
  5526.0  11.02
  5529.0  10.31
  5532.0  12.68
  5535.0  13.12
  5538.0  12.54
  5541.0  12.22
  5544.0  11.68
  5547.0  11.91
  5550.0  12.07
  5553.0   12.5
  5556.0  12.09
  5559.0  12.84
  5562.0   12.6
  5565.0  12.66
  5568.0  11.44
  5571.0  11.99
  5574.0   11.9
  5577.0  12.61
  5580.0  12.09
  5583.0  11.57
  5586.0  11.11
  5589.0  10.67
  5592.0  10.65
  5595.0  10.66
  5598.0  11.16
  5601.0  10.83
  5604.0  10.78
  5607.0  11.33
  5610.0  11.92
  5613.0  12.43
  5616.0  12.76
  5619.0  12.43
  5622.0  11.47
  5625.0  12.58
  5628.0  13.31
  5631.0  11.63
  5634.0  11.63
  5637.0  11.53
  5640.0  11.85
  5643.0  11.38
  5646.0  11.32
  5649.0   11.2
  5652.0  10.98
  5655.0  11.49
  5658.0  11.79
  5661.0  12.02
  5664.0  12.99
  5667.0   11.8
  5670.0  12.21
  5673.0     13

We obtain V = 1.02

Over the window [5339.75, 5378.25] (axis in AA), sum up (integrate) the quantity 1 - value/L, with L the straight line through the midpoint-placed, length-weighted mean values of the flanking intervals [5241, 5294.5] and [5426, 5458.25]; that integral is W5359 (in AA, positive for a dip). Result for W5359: -1.70 AA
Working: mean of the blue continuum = 11.2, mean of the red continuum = 12.1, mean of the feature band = 12.2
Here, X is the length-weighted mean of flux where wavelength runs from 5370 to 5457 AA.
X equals 11.8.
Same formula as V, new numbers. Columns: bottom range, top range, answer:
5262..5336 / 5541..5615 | 1.02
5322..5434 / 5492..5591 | 1.01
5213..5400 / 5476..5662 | 1.01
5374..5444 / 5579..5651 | 0.98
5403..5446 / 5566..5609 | 0.95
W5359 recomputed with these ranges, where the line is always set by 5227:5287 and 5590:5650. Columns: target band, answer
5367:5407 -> -0.9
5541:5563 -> -1.3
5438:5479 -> -1.5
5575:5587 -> -0.3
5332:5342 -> -0.3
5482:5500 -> -0.6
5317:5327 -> -0.1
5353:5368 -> -1.8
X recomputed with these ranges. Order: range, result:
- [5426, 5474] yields 11.9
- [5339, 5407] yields 11.9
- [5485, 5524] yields 11.7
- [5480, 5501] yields 11.9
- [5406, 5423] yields 11.8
